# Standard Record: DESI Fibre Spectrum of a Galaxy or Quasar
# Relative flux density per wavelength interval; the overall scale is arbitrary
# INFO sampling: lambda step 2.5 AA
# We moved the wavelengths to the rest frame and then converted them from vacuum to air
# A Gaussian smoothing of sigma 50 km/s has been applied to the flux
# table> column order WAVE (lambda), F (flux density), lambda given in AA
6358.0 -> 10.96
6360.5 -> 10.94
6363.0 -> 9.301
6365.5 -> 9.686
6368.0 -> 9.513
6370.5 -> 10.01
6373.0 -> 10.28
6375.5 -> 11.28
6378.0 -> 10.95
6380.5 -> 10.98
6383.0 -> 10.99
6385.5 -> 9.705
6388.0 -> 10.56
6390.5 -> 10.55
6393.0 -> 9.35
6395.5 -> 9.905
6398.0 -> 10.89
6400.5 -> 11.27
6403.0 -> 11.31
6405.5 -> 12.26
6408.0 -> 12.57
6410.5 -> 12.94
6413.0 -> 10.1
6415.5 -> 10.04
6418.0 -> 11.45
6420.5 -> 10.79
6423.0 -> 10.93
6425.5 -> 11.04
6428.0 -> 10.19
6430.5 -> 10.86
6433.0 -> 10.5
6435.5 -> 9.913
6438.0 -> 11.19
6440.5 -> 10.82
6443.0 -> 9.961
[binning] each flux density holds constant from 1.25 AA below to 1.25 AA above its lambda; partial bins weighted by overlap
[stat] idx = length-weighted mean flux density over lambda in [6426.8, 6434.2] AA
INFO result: 10.5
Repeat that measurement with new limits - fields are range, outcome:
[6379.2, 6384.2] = 11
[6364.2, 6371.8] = 9.74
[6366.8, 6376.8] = 10.3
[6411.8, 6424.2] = 10.7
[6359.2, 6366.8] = 9.98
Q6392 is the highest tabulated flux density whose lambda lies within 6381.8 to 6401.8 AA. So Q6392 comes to 11.27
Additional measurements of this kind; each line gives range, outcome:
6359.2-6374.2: 10.94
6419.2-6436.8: 11.04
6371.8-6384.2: 11.28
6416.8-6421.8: 11.45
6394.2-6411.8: 12.94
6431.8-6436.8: 10.5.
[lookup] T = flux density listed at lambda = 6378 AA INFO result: 10.95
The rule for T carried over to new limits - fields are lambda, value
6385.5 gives 9.705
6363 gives 9.301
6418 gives 11.45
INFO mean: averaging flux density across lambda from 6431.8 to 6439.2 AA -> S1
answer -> 10.5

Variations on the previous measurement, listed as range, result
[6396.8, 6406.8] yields 11.4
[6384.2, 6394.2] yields 10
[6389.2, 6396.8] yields 9.95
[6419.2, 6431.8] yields 10.8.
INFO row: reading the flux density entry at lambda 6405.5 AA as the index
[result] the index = 12.26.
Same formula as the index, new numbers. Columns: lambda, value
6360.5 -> 10.94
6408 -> 12.57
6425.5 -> 11.04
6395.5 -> 9.905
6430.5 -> 10.86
